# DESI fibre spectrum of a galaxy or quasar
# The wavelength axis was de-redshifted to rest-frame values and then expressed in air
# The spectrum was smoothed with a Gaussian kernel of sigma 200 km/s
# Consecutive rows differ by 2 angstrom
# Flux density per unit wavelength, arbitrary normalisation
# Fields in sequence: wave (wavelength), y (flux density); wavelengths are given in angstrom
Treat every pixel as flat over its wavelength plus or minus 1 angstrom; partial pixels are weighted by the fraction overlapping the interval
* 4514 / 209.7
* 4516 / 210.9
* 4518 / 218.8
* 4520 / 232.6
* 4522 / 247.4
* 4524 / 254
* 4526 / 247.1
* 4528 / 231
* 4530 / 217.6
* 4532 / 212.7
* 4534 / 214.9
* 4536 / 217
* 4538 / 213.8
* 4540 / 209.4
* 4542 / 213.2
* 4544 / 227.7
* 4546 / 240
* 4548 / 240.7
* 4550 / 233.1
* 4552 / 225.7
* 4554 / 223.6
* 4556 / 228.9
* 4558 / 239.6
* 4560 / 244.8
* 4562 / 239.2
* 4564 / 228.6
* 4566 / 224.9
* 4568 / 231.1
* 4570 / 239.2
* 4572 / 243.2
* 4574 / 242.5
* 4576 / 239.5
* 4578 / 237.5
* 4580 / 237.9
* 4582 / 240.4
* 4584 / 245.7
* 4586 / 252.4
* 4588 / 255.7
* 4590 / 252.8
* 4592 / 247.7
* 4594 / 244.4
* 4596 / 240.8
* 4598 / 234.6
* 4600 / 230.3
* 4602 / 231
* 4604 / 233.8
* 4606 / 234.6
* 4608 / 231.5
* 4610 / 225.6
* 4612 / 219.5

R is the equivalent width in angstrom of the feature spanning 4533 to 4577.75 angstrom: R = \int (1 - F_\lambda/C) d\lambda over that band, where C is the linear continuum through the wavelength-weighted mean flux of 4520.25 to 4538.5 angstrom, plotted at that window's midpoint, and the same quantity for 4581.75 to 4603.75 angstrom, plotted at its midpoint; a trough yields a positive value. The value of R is 0.9 angstrom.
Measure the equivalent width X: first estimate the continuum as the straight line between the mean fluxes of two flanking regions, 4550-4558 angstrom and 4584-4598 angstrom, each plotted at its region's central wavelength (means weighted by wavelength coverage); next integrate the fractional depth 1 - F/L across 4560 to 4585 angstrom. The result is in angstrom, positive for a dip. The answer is 0.0 angstrom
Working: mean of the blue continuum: 229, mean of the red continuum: 248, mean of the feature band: 238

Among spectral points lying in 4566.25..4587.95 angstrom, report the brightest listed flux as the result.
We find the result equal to 252.4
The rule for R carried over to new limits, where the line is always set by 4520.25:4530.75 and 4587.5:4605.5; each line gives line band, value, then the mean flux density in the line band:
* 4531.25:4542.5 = 1.23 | 214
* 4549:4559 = 0.41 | 230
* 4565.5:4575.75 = 0.14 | 237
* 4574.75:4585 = 0.00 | 240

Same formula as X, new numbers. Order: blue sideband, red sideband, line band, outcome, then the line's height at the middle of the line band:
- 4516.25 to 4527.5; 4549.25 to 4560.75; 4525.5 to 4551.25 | 1.20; 235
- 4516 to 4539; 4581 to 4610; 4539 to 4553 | 0.23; 231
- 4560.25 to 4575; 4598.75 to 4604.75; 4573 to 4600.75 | -1.13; 234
